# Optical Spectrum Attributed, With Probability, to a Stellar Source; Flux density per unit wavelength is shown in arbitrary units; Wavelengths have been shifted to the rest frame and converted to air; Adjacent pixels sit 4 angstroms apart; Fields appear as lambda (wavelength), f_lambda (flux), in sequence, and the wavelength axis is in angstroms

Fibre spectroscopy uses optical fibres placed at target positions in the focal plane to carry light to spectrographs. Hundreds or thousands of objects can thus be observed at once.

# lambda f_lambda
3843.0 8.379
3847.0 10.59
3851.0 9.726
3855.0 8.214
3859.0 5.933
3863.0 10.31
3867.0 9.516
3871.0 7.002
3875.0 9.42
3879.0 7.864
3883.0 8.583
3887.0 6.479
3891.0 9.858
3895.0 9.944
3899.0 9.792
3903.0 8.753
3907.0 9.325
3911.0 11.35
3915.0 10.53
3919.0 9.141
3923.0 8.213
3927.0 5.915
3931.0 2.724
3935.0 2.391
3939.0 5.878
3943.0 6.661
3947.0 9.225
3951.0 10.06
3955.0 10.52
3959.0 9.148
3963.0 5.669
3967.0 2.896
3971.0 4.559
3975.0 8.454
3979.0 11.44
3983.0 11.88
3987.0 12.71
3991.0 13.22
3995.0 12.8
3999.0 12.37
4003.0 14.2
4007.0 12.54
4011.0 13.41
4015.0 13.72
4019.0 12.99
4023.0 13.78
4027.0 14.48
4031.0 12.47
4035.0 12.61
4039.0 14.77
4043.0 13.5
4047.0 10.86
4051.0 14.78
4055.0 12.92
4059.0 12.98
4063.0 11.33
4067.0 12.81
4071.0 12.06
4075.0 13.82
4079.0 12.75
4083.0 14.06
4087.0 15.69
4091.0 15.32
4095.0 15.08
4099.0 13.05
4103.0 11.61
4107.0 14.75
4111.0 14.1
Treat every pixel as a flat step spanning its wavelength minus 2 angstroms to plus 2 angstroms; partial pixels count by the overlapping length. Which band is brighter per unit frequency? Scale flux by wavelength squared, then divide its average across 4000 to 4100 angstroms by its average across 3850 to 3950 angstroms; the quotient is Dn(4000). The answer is 1.79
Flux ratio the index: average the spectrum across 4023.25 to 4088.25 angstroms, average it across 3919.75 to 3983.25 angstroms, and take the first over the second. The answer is 1.9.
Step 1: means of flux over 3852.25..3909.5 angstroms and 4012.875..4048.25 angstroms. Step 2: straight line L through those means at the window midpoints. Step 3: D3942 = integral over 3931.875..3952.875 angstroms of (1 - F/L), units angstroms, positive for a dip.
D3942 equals 8.0 angstroms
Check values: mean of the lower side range 8.68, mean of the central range 6.6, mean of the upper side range 13.3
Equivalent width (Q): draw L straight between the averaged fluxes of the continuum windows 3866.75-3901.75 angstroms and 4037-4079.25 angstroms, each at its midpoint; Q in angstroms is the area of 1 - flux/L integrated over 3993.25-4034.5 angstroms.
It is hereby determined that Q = -4.8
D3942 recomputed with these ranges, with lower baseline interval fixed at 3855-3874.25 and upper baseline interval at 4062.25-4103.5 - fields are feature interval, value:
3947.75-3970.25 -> 6.3 angstroms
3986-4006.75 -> -2.9 angstroms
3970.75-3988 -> 1.4 angstroms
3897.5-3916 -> -1.2 angstroms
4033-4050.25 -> -0.7 angstroms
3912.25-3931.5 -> 3.6 angstroms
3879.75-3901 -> 0.1 angstroms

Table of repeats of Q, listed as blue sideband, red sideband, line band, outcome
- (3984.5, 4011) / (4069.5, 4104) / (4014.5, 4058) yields 0.0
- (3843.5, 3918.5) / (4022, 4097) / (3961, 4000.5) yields 7.0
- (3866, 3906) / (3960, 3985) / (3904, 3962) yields 1.2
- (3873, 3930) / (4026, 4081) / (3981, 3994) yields -1.7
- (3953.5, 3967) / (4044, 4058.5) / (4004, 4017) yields -3.5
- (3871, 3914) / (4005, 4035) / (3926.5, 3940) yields 8.4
